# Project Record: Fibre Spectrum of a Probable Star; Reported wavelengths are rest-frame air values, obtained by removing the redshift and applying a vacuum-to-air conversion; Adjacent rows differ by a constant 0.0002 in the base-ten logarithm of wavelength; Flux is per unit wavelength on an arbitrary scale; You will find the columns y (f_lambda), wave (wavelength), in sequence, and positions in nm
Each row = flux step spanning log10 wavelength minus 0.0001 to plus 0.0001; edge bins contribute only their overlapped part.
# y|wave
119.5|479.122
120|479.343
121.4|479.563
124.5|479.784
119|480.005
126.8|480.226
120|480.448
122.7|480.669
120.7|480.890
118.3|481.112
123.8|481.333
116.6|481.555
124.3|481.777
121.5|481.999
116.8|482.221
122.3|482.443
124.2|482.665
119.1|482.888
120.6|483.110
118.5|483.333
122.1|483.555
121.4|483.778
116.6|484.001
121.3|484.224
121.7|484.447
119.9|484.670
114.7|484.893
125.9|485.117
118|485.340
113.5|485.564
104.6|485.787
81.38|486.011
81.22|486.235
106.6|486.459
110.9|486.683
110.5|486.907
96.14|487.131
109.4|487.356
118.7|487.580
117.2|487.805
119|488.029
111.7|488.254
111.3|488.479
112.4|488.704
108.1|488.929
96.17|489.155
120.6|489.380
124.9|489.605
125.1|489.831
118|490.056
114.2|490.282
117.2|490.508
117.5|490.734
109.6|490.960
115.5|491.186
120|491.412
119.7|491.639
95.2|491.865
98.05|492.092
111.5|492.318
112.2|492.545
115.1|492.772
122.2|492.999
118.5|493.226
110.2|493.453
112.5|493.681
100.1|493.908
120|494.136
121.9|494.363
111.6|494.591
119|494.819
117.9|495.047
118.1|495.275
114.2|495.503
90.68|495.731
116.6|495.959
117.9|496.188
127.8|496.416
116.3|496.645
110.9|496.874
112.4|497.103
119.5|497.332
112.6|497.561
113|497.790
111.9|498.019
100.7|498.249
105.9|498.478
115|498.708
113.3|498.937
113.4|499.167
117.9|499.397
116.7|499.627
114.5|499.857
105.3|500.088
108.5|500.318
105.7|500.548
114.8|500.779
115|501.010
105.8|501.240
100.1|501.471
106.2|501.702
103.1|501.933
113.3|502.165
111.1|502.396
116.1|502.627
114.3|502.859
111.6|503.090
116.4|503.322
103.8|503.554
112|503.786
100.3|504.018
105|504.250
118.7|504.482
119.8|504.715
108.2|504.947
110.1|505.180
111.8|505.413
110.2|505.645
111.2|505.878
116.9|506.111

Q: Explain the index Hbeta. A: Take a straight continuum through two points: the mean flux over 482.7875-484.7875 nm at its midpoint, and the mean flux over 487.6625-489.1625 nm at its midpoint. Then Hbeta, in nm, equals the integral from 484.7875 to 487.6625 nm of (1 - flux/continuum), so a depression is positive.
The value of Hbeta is 0.22 nm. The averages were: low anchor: 120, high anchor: 112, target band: 107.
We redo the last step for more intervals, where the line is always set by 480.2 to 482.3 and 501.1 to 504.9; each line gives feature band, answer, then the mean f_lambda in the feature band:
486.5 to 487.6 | 0.09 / 108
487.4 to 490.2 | 0.05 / 115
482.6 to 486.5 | 0.18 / 114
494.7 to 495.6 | -0.03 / 117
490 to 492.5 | 0.08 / 112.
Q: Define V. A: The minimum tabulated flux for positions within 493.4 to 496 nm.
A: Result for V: 90.68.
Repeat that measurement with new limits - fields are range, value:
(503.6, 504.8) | 100.3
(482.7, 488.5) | 81.22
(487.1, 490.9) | 96.14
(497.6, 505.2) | 100.1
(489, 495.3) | 95.2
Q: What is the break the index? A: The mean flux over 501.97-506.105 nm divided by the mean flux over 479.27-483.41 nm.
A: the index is 0.9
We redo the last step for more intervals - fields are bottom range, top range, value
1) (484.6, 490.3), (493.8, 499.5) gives 1.02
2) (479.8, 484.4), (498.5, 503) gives 0.92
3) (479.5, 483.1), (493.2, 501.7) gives 0.93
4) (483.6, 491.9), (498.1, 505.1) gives 0.98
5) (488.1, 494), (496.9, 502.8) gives 0.98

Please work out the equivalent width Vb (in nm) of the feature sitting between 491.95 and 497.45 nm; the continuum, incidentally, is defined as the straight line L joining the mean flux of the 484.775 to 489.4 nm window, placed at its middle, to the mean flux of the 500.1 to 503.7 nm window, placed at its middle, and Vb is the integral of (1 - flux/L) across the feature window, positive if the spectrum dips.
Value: -0.24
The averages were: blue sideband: 109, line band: 114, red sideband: 110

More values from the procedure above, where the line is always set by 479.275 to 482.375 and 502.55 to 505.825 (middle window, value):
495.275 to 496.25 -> 0.04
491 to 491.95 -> 0.03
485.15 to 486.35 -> 0.18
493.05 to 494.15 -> 0.03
